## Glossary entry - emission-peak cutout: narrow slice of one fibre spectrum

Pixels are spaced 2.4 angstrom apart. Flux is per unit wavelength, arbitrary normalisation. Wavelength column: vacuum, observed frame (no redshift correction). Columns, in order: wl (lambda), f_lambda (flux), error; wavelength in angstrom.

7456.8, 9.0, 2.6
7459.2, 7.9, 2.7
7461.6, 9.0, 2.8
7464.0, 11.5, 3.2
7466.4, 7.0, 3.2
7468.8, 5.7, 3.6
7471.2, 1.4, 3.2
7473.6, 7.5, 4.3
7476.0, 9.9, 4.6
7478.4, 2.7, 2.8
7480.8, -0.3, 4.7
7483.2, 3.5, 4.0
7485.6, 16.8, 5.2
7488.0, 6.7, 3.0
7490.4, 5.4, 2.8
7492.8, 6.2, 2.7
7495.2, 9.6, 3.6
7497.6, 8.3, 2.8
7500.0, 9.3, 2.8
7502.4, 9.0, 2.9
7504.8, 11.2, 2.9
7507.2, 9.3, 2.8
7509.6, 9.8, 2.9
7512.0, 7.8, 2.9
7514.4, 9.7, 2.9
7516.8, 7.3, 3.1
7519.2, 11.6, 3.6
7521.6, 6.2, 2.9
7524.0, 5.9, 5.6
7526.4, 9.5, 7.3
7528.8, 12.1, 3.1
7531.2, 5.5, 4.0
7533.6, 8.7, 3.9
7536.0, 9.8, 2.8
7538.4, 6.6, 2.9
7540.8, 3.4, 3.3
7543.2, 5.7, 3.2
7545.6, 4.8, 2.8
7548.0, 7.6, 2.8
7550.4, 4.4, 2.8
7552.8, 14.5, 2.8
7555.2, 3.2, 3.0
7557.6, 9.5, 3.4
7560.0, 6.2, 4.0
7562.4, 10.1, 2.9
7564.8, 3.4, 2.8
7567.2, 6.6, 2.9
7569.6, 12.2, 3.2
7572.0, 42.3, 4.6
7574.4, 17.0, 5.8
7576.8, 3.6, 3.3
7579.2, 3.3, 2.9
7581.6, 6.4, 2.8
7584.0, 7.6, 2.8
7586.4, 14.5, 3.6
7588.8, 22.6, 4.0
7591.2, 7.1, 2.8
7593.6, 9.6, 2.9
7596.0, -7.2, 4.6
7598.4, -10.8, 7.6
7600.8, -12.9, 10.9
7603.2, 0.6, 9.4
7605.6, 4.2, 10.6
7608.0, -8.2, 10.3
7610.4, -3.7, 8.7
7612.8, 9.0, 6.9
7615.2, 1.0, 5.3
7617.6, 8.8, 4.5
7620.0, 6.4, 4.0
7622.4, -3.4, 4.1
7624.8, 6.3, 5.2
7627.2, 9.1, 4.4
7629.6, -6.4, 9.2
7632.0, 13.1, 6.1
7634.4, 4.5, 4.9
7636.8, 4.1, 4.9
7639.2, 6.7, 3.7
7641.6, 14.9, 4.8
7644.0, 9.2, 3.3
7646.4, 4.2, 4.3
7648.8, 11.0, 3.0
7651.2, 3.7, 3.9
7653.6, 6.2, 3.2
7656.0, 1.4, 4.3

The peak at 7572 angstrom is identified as [S II] 6716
